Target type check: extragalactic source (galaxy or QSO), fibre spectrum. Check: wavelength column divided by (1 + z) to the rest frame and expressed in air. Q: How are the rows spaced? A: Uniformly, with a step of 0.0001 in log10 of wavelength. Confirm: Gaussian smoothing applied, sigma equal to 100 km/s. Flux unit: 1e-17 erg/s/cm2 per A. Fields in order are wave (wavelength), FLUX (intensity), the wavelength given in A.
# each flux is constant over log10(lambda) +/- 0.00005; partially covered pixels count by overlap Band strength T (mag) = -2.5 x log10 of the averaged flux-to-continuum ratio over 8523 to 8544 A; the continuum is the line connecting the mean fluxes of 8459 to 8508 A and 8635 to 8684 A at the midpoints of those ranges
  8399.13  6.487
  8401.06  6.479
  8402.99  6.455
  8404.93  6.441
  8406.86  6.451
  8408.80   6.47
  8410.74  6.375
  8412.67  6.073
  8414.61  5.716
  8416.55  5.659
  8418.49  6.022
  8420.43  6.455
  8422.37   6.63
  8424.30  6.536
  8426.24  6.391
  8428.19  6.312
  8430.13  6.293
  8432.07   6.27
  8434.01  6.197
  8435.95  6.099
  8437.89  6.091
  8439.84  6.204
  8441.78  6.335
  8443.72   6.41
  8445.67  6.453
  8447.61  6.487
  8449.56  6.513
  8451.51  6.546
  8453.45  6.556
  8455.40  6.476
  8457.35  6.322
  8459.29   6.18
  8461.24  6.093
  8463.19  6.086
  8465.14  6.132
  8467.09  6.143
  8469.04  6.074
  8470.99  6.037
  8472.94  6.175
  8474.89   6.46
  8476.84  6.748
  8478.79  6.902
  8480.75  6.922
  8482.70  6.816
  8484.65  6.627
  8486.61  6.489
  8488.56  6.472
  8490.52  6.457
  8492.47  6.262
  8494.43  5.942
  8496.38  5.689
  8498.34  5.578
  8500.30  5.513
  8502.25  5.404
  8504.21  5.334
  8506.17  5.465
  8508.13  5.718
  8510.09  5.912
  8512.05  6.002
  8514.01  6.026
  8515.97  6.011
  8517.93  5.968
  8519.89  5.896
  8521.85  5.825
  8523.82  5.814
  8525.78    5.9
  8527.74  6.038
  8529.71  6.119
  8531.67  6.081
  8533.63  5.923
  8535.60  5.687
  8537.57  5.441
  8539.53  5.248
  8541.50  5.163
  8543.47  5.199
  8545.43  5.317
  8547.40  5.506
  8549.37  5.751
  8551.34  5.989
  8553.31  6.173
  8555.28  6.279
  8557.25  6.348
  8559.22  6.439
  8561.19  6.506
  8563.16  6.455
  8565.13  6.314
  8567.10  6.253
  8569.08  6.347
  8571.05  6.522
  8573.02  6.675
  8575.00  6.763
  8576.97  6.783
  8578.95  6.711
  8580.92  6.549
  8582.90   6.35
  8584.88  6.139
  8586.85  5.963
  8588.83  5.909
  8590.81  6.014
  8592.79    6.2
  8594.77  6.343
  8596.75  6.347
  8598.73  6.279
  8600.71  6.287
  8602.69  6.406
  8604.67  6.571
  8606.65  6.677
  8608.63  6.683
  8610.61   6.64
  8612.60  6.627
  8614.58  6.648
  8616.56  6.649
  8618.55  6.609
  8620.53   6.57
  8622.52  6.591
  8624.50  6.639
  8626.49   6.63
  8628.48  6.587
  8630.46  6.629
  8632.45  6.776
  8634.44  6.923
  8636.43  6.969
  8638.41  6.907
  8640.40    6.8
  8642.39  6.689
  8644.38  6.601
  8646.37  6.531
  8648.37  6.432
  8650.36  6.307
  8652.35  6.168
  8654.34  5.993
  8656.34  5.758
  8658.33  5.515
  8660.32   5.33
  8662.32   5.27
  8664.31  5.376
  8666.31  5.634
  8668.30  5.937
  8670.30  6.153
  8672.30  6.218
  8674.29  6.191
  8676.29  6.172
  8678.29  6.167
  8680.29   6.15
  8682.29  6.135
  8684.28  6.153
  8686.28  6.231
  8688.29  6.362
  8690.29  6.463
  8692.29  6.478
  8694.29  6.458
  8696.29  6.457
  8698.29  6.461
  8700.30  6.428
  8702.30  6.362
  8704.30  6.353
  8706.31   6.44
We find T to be 0.08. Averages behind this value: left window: 6.15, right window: 6.15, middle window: 5.7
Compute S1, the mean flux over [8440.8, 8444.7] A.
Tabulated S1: 6.38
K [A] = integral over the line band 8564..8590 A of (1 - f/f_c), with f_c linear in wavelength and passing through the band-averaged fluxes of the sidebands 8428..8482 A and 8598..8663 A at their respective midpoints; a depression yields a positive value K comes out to 0.1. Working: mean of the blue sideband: 6.34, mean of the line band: 6.4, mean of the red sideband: 6.45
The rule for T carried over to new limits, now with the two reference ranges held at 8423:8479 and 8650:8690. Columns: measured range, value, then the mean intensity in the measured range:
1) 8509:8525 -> 0.051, 5.93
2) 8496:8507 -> 0.140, 5.49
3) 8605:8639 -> -0.110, 6.69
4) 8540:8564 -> 0.045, 5.91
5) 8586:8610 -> -0.041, 6.31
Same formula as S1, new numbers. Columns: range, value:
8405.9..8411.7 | 6.42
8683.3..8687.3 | 6.18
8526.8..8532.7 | 6.08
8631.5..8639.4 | 6.9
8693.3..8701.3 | 6.45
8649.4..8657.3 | 6.05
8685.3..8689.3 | 6.28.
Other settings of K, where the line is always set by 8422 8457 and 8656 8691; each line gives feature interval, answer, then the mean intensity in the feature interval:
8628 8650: -2.51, 6.7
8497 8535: 2.56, 5.81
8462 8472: 0.36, 6.09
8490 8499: 0.43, 5.98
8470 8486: -0.71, 6.58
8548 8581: -1.29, 6.39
